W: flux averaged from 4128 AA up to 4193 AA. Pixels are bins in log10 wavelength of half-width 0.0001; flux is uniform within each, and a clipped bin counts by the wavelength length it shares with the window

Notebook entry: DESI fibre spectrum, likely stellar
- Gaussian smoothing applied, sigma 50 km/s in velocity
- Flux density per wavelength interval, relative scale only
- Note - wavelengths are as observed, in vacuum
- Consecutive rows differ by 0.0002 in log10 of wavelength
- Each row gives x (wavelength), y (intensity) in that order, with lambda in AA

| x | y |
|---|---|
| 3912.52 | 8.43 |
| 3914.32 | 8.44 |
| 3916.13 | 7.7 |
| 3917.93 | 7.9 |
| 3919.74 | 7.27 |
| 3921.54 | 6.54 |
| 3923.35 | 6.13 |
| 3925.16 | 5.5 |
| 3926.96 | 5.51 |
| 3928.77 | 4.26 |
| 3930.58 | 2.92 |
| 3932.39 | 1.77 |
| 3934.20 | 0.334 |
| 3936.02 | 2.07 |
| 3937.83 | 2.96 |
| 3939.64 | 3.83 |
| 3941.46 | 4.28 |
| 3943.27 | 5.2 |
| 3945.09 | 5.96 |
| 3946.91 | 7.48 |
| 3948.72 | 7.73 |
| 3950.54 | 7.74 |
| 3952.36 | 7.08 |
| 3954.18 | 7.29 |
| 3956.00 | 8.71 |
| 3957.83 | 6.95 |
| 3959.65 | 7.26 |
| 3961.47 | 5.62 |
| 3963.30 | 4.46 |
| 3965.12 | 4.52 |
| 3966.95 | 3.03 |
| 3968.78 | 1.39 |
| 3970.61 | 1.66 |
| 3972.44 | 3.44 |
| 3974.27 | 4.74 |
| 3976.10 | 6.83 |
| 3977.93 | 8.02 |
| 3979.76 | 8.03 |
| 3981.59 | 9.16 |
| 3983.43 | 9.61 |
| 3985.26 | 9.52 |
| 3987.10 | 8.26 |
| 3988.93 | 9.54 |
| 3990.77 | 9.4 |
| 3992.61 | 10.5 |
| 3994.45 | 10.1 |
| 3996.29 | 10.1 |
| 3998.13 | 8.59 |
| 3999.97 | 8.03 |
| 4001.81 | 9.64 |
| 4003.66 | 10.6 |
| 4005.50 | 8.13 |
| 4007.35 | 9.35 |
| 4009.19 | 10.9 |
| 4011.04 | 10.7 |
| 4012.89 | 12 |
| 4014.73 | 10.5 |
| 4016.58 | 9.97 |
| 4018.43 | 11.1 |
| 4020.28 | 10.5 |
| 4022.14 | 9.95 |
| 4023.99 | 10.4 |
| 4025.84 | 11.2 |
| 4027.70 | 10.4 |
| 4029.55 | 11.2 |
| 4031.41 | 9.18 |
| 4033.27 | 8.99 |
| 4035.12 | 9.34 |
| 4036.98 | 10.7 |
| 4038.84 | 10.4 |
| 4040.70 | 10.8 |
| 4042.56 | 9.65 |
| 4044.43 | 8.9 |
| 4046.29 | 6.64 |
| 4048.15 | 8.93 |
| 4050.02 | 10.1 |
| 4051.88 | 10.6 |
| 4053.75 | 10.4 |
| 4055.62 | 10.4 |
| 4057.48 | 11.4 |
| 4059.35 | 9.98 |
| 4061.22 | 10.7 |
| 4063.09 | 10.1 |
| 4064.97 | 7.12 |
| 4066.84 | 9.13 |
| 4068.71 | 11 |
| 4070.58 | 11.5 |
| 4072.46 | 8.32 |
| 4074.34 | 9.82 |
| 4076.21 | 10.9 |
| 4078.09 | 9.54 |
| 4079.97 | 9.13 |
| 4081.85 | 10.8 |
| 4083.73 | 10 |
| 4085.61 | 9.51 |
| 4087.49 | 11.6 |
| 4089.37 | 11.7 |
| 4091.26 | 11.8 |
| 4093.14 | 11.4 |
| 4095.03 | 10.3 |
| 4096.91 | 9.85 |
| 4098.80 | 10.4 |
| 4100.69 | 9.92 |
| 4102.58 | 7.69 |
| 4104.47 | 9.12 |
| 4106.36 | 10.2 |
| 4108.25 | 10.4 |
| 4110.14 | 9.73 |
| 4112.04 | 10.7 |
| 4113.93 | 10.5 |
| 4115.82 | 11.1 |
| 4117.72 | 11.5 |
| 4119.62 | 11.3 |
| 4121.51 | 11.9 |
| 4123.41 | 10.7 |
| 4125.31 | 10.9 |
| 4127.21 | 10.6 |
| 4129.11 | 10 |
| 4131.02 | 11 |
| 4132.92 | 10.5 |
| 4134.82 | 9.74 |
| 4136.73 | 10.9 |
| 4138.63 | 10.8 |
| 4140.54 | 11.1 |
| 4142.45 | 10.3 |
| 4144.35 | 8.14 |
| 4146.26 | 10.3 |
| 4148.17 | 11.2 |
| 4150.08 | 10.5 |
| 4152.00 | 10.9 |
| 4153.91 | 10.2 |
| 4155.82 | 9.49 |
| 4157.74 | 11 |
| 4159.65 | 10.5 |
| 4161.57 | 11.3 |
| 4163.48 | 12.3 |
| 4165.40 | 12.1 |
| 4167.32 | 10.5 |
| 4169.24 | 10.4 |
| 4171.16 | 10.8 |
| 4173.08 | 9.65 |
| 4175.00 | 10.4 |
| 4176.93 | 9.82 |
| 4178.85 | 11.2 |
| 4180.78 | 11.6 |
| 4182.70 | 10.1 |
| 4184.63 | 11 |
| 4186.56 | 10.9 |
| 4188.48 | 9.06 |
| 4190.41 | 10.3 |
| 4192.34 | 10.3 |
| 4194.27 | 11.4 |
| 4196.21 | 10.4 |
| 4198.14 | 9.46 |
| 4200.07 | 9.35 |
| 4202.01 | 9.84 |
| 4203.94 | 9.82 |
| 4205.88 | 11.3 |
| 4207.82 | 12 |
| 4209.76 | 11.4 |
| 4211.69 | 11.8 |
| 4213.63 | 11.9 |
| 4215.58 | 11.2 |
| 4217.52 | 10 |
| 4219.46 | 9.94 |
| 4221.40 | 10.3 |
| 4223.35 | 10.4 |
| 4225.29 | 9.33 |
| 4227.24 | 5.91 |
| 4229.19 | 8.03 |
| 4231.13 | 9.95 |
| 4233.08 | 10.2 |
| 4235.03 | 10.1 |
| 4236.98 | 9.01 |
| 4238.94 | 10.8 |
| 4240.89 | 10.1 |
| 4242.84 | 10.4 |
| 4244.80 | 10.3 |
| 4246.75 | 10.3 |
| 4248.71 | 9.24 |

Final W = 10.5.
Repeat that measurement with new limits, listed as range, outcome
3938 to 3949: 5.45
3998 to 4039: 10.1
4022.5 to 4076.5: 9.93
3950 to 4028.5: 8.26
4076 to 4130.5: 10.5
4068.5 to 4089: 10.2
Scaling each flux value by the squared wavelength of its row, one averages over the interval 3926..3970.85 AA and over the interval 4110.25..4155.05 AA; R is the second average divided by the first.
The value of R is 2.40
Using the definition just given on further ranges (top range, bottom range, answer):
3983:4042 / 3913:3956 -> 1.87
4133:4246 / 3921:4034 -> 1.55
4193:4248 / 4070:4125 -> 1.04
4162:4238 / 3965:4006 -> 1.51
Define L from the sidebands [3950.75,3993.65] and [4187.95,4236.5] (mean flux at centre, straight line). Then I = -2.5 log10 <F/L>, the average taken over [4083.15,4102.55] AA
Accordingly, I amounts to -0.24 mag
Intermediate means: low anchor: 6.77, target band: 10.5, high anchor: 10.1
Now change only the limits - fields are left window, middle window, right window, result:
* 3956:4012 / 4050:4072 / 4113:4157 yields -0.12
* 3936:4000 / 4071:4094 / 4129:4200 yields -0.17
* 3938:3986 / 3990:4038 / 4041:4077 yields -0.24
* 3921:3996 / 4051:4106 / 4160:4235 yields -0.23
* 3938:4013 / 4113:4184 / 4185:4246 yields -0.14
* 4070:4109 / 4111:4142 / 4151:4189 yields -0.04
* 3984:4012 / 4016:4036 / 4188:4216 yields -0.05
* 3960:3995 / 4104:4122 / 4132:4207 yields -0.14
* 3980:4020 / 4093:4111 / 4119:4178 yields 0.06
